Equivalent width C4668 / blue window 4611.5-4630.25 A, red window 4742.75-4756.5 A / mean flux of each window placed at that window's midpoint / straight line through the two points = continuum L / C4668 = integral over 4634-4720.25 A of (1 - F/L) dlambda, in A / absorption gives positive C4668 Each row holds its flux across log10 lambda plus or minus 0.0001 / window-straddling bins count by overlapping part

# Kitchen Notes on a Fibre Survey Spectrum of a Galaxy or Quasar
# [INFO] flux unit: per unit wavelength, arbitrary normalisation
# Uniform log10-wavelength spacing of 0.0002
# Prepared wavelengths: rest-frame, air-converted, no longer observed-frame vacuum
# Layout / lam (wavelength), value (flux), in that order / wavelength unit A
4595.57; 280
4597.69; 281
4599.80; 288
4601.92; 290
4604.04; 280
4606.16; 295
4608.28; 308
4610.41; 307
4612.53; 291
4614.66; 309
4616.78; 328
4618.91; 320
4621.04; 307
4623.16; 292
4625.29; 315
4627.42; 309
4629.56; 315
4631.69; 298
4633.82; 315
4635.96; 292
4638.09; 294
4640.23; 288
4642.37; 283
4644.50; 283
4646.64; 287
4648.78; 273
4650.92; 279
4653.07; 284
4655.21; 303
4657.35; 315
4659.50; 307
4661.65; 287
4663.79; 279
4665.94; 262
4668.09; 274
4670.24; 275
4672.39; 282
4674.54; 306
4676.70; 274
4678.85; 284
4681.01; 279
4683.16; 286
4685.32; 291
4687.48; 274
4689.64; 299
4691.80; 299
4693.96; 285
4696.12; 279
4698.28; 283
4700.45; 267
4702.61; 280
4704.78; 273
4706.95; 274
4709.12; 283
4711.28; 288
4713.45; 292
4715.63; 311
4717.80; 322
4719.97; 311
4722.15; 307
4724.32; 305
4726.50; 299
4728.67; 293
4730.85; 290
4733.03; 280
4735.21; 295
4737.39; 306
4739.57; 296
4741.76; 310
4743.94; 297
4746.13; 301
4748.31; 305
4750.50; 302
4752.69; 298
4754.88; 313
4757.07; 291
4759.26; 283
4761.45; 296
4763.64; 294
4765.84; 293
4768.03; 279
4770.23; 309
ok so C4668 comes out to 5.4 A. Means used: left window 309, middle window 287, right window 302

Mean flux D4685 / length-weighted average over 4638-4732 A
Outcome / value 288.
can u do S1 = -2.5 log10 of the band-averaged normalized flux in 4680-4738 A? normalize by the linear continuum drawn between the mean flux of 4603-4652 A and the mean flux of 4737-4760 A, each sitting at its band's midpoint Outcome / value 0.033 mag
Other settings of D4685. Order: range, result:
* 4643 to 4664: 290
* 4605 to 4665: 299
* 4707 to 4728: 301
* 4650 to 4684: 286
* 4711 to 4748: 301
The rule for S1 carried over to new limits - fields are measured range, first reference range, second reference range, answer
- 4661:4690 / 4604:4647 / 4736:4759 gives 0.07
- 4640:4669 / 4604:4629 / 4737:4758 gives 0.07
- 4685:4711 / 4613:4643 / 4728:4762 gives 0.07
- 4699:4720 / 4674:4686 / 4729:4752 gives 0.01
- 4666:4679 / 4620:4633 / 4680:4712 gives 0.04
